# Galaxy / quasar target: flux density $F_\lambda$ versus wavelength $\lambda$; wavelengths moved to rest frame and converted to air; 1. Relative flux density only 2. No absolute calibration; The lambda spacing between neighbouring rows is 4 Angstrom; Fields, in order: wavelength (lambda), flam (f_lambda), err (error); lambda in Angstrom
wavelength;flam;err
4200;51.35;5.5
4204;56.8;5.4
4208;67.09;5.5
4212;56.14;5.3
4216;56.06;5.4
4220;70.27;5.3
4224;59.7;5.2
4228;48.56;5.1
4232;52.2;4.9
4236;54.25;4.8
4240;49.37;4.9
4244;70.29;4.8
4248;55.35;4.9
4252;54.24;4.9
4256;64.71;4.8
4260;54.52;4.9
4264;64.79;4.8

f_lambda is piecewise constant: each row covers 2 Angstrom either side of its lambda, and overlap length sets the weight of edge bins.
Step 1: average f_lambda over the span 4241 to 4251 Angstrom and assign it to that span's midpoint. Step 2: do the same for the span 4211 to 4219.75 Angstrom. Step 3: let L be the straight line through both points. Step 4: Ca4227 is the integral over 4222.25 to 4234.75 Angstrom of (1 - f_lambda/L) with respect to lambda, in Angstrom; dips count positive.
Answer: 1.3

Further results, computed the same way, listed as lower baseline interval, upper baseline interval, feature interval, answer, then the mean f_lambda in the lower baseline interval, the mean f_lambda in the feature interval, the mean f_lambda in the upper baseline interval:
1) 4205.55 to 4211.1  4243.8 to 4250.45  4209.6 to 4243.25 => 3.14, 64.1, 56.5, 60.2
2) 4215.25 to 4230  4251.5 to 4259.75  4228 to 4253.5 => 1.62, 58.9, 55.4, 59.4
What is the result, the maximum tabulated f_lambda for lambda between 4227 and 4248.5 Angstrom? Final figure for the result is 70.29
